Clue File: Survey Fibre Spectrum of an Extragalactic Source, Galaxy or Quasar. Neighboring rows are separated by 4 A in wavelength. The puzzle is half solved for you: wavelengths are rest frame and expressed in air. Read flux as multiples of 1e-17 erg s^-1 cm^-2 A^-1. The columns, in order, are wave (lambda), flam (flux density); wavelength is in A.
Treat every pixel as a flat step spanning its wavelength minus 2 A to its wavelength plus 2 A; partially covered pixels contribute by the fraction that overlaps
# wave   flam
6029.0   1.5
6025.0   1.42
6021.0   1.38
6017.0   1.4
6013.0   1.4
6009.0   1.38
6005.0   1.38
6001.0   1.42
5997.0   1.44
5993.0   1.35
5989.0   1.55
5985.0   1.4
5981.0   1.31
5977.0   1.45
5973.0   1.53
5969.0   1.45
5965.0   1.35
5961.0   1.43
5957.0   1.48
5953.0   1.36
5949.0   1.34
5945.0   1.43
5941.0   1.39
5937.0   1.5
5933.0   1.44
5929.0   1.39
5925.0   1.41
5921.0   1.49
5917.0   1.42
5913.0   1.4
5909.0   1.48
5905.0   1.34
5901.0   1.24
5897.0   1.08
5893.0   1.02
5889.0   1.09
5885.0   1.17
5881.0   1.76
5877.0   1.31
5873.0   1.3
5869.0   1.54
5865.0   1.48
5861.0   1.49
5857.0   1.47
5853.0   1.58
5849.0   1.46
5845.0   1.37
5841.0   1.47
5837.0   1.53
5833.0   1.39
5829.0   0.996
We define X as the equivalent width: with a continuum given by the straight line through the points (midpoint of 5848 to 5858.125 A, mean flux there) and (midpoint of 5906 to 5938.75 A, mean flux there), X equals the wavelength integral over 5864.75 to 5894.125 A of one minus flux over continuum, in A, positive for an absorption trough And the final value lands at 2.96 A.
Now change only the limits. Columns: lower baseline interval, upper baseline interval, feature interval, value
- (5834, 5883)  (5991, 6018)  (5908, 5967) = 0.57 A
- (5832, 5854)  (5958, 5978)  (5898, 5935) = 1.53 A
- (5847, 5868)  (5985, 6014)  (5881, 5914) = 4.93 A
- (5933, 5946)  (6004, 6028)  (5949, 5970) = 0.36 A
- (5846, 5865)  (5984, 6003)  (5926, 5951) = 0.72 A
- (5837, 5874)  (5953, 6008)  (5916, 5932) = 0.17 A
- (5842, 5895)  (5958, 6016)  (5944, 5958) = 0.14 A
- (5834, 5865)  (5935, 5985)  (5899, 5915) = 0.90 A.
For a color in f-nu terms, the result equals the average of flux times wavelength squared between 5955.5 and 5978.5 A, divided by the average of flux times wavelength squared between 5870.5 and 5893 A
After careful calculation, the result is 1.1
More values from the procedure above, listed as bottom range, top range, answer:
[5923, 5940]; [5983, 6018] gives 1.01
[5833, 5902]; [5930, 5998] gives 1.07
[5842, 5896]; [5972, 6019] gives 1.07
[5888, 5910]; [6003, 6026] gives 1.20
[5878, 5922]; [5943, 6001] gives 1.11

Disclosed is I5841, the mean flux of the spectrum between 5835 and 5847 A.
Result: 1.46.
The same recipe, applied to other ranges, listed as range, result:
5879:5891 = 1.34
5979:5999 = 1.41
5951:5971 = 1.41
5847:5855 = 1.52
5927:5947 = 1.43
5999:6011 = 1.39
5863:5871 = 1.51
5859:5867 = 1.48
